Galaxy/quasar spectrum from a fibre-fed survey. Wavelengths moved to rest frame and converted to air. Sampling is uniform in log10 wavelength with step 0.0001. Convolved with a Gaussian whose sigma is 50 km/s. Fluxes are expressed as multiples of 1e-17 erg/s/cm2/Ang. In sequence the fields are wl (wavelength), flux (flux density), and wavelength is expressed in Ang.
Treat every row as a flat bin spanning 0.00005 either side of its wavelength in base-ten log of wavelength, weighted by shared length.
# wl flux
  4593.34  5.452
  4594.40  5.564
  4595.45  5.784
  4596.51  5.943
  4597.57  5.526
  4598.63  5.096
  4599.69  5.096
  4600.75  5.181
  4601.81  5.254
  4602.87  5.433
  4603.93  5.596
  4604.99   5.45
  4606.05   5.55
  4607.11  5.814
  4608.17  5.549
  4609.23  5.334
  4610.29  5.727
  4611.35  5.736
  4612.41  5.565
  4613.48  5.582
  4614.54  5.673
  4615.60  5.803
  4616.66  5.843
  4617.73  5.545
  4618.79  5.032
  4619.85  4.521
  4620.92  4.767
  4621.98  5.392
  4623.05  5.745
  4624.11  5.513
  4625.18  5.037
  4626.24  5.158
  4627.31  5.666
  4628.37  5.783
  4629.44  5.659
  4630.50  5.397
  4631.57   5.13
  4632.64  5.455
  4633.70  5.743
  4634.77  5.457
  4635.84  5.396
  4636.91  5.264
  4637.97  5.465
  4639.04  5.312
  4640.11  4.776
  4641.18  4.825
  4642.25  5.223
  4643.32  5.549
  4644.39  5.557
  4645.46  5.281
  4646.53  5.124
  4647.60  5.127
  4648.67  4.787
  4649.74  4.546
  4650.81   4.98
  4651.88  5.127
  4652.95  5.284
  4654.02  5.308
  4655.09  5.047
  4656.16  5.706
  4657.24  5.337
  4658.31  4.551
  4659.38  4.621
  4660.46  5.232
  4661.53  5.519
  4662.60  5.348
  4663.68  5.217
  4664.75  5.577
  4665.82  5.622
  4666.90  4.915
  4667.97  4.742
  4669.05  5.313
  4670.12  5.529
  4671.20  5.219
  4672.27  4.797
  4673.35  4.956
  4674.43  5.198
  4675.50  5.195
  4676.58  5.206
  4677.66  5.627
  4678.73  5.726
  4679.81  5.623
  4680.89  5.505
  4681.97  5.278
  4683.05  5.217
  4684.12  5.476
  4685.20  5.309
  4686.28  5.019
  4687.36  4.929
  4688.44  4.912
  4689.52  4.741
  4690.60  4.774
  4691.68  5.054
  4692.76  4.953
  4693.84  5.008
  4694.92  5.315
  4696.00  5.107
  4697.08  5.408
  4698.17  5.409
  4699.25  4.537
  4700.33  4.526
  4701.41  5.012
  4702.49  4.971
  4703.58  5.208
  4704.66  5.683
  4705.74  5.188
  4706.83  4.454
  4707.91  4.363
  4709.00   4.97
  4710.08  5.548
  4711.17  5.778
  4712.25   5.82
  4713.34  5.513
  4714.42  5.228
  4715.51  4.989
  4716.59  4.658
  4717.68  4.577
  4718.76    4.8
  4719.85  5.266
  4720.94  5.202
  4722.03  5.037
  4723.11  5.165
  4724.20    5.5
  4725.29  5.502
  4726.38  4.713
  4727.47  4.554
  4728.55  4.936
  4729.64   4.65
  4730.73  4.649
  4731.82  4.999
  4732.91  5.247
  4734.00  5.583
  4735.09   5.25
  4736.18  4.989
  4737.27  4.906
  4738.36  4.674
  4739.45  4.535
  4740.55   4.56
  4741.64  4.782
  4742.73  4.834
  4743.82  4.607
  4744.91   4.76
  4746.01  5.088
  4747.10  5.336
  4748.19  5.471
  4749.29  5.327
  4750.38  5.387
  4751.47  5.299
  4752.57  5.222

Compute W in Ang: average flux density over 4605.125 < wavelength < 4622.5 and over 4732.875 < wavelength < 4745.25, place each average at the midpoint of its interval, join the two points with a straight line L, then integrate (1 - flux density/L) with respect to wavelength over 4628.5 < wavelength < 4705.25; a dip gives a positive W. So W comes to 0.3 Ang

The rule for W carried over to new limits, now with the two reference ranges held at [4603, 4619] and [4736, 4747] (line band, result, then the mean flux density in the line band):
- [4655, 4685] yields -0.2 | 5.26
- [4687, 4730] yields -0.5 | 5.05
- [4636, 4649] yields 0.5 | 5.2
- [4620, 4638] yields 0.3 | 5.39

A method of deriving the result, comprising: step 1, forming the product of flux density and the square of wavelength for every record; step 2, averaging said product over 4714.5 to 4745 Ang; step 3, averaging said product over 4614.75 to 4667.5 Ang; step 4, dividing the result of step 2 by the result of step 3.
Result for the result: 1.0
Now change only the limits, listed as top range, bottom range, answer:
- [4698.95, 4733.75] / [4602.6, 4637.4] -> 0.96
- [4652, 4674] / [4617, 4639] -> 0.98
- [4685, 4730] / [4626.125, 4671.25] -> 0.99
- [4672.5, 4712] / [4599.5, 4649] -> 0.98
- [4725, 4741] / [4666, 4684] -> 0.96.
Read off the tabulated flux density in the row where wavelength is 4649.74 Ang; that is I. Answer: 4.546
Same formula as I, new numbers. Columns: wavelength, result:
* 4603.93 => 5.596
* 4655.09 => 5.047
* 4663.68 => 5.217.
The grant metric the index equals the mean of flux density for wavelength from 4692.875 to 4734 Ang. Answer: 5.07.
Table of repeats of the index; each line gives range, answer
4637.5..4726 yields 5.16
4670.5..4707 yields 5.14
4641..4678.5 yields 5.19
